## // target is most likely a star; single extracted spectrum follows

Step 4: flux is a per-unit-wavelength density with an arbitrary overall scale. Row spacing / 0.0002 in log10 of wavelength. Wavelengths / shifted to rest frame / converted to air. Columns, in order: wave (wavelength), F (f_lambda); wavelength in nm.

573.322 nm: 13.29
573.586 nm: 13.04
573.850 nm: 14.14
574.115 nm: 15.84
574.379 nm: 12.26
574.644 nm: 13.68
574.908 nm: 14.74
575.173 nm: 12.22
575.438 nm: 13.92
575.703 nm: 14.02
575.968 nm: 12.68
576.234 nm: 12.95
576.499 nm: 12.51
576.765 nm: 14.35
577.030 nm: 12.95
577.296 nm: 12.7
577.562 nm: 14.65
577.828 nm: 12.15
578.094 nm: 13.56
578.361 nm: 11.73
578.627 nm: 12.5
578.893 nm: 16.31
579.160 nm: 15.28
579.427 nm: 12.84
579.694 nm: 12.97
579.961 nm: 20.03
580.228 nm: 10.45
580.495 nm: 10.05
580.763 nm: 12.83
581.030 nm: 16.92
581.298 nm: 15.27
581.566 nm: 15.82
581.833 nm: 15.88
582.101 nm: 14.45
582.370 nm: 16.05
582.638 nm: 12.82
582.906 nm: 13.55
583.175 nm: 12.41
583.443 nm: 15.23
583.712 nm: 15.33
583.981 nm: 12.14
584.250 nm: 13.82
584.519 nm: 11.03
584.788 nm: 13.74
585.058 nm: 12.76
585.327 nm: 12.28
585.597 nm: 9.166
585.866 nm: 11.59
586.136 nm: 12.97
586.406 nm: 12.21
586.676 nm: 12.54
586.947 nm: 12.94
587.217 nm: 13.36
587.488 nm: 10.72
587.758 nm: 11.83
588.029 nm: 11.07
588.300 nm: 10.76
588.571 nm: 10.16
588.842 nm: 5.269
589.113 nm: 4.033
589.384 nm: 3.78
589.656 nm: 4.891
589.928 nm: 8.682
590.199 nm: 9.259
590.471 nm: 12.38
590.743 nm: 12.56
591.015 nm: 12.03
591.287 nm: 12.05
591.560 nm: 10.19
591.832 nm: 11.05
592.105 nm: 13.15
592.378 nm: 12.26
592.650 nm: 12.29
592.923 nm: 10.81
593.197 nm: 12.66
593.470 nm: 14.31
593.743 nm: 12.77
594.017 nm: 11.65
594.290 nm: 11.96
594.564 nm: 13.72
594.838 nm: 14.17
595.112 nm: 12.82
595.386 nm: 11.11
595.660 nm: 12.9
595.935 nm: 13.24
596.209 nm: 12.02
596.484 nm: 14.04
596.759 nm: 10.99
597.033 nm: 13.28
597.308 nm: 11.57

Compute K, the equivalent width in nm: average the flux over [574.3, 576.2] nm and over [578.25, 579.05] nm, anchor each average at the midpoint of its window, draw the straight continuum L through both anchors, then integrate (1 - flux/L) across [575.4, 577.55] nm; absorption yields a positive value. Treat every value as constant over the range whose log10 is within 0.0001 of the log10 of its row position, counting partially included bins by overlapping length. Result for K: 0.024 nm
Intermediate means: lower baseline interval 13.4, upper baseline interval 13.6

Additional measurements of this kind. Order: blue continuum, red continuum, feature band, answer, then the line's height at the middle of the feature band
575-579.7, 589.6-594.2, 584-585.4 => -0.03 nm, 12.4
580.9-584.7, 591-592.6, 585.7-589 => 0.47 nm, 13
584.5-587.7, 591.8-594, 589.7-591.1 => 0.20 nm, 12.3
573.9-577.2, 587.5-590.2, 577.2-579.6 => -0.23 nm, 12.3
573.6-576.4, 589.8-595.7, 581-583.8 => -0.40 nm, 12.9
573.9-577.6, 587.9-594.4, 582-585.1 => -0.43 nm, 11.9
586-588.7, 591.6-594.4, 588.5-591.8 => 0.89 nm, 12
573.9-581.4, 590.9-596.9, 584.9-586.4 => 0.14 nm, 13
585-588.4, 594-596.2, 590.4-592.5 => 0.07 nm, 12.3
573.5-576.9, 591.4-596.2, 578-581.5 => -0.17 nm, 13.3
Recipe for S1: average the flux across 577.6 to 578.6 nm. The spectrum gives 12.7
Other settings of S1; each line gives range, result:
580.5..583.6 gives 14.5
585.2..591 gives 10.2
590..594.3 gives 11.9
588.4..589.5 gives 6.01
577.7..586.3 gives 13.6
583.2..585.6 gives 13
